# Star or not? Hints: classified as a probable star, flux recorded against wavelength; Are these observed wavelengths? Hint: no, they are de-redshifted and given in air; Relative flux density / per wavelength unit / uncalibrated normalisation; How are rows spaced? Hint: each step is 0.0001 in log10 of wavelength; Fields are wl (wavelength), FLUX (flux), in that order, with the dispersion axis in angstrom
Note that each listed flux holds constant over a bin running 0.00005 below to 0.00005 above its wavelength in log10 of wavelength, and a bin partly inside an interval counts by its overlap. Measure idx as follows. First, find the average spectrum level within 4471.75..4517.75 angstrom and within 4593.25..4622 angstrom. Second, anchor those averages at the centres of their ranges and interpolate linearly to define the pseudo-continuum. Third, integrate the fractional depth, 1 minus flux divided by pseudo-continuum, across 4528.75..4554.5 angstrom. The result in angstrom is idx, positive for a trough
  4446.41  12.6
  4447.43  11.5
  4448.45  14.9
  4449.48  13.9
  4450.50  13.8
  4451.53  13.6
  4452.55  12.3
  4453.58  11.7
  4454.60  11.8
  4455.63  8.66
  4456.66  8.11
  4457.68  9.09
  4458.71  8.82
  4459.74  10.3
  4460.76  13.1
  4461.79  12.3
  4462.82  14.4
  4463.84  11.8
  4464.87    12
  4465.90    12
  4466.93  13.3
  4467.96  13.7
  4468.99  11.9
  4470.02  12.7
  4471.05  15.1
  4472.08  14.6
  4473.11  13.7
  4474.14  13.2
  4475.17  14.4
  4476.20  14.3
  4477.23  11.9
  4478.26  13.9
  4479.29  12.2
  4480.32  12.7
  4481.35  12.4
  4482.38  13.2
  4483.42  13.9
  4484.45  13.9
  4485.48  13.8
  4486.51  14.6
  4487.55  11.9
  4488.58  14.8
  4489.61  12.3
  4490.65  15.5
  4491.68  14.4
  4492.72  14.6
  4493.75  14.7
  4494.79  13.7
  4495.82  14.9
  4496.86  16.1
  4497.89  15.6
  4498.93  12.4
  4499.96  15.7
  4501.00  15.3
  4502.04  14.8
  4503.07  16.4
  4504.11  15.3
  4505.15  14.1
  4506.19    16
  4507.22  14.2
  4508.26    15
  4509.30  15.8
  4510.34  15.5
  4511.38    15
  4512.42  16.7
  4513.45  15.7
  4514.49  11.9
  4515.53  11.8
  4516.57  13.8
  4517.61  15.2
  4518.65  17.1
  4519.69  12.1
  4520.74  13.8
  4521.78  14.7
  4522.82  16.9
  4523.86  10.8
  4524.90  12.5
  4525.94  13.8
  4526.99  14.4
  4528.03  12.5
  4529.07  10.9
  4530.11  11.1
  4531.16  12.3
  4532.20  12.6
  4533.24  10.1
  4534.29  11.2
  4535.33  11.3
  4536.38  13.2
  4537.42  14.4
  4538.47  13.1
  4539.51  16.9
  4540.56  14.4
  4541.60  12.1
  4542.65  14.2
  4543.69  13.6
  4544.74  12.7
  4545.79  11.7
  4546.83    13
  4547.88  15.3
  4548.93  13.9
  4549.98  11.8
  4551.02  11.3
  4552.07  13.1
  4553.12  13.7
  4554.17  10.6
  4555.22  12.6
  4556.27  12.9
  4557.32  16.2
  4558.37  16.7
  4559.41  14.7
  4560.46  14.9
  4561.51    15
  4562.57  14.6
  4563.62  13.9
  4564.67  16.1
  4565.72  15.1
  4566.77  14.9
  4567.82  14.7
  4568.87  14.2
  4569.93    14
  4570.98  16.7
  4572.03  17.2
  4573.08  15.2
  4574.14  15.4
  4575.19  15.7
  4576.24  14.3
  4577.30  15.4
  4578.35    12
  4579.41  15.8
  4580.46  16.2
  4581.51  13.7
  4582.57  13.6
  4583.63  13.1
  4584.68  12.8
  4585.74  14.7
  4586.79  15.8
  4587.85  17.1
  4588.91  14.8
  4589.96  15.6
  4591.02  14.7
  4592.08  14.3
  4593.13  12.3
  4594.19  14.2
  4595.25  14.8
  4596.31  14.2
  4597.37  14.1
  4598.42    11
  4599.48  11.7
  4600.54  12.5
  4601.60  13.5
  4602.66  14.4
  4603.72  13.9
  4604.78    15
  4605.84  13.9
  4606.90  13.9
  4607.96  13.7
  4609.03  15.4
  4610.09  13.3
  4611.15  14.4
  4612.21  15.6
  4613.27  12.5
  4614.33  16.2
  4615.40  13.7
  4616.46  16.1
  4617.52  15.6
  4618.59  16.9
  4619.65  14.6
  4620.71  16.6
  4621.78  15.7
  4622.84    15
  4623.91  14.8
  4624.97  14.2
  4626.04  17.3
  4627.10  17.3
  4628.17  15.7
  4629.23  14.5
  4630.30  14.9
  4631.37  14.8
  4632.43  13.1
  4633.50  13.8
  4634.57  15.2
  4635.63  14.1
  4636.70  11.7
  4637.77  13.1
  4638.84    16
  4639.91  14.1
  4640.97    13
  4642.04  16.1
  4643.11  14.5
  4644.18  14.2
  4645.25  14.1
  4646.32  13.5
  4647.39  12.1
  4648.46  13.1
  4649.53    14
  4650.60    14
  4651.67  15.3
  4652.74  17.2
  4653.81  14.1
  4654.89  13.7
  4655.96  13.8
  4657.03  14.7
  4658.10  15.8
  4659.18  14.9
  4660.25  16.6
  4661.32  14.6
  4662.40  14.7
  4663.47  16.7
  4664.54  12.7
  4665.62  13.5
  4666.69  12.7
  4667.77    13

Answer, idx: 2.7 angstrom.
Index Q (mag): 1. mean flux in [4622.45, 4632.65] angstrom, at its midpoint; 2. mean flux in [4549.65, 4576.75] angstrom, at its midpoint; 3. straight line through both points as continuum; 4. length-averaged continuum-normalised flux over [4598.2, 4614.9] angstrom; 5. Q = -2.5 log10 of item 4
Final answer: 0.085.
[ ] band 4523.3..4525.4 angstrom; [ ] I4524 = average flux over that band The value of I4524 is 11.8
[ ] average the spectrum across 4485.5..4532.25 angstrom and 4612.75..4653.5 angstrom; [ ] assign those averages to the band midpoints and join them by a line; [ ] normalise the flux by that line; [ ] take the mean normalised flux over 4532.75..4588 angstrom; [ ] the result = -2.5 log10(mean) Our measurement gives 0.03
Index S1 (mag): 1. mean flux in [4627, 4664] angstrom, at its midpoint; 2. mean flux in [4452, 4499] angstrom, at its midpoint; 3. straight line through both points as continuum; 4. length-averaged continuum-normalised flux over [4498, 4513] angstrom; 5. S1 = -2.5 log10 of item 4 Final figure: -0.15 mag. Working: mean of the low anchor 13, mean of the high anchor 14.5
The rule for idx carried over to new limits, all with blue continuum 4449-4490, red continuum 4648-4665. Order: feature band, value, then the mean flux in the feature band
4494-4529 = -3.6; 14.5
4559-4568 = -0.8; 14.9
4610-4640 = -1.0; 14.9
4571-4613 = -1.0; 14.4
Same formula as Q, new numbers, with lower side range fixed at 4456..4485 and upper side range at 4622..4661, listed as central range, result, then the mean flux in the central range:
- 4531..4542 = 0.04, 12.9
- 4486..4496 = -0.10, 14.1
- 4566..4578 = -0.11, 15.2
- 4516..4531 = -0.02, 13.5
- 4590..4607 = 0.03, 13.7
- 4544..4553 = 0.05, 12.9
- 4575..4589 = -0.06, 14.6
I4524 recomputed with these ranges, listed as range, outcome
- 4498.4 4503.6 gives 14.9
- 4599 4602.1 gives 12.6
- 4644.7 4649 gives 13.2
